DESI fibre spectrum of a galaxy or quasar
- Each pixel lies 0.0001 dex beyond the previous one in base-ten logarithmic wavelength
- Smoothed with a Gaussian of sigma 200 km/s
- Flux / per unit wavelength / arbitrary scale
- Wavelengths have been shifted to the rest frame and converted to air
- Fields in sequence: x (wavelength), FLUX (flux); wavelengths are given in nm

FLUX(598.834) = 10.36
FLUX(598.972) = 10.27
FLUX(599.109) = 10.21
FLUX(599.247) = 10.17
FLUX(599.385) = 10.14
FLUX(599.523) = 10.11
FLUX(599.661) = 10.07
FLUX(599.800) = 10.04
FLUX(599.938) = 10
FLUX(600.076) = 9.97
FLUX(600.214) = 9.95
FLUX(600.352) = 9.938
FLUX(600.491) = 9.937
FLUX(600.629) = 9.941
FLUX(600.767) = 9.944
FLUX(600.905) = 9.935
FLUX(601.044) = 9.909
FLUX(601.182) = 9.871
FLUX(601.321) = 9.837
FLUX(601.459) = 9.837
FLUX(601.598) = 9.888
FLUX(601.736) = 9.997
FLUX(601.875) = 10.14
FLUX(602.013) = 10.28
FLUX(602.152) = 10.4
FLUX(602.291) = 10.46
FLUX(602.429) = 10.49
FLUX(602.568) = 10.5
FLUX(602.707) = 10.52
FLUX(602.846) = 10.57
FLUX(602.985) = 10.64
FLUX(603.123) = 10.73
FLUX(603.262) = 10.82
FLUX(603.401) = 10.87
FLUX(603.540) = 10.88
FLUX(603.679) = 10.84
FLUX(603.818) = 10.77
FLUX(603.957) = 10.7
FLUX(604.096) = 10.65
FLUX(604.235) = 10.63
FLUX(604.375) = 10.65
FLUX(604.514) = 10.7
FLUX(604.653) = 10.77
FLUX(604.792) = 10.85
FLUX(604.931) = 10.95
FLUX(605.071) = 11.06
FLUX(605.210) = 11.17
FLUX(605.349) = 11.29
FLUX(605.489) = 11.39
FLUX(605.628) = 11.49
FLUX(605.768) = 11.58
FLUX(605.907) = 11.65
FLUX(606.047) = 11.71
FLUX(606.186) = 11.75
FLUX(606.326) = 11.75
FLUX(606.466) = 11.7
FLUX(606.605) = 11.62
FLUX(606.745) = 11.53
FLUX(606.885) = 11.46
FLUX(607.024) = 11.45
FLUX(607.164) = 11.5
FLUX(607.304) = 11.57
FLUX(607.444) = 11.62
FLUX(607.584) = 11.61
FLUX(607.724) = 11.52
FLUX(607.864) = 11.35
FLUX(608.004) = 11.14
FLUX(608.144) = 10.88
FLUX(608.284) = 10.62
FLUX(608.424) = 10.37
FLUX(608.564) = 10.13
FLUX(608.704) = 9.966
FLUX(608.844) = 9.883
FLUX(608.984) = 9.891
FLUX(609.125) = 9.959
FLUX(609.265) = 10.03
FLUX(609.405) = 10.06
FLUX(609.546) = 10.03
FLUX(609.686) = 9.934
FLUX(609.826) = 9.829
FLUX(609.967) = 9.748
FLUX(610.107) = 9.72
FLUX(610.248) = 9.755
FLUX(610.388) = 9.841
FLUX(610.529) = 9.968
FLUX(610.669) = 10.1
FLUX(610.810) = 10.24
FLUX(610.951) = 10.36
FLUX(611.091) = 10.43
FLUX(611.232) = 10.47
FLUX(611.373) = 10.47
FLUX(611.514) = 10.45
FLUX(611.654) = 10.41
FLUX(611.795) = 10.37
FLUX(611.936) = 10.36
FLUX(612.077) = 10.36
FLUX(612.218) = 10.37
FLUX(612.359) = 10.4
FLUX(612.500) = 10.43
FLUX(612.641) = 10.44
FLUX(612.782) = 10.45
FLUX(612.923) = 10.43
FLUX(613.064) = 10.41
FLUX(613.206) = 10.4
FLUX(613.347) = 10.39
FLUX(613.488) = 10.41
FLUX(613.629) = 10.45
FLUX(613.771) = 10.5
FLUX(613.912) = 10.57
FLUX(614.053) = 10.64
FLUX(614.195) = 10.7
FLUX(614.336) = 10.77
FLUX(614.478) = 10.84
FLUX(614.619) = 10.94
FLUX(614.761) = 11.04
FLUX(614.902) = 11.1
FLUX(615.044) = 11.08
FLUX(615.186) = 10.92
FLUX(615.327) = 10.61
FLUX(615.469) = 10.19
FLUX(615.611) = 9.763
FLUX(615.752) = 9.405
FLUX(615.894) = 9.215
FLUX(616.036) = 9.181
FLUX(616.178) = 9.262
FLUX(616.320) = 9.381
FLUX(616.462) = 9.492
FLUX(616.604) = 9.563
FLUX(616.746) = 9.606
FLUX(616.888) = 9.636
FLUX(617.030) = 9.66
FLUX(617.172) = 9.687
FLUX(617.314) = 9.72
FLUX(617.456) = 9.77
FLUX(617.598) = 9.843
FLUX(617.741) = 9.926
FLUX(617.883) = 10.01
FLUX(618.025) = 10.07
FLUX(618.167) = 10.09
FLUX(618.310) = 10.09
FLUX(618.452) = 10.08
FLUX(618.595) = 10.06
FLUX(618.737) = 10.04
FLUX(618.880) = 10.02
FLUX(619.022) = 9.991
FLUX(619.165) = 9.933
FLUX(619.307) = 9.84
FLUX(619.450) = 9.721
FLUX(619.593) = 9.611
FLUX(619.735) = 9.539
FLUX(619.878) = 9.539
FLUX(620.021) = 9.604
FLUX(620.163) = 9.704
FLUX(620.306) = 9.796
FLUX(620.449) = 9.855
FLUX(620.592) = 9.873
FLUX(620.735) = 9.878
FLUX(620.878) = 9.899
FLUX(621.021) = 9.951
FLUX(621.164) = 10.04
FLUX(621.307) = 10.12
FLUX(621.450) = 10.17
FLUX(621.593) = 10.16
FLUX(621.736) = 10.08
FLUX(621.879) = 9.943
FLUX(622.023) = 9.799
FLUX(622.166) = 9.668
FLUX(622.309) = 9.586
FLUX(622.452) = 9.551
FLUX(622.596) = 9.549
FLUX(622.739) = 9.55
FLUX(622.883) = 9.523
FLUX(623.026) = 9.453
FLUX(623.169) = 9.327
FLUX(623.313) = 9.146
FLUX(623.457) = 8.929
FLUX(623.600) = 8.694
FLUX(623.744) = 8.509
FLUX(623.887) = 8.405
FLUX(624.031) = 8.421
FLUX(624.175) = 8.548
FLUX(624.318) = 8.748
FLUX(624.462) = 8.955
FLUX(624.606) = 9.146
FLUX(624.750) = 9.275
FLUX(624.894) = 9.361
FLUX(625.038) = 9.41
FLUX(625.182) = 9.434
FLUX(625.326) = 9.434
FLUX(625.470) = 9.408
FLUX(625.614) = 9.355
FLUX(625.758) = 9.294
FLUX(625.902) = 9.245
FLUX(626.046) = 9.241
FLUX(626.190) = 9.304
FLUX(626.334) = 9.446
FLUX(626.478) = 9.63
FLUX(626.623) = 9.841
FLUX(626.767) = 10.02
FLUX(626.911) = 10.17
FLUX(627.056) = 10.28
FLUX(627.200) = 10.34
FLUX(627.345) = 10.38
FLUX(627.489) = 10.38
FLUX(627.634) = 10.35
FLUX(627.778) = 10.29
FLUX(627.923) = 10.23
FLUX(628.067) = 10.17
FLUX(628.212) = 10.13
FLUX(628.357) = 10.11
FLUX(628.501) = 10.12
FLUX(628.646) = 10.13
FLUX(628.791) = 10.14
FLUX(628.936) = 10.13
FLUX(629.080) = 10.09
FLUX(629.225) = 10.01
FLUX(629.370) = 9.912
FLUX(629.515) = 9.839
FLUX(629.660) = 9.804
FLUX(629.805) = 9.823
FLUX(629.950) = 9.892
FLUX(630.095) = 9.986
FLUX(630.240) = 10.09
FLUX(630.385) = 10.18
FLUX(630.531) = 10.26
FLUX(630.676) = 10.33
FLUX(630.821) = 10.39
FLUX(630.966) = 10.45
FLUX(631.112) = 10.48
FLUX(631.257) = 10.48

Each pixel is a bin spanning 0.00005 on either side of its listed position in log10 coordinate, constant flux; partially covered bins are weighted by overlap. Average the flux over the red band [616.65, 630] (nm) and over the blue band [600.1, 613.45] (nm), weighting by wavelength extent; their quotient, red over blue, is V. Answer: 0.92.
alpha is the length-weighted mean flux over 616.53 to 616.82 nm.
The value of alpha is 9.58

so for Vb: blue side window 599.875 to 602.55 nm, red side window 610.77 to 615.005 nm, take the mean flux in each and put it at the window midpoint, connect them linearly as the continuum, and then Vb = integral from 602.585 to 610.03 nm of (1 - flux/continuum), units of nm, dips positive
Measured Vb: -0.45 nm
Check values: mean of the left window 10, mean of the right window 10.5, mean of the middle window 10.9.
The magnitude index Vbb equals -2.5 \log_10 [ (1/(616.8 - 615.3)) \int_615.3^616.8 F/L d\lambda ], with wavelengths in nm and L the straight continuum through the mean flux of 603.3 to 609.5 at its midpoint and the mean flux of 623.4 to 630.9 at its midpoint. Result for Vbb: 0.089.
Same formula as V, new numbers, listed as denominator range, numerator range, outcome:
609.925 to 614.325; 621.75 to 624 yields 0.90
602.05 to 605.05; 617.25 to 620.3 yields 0.92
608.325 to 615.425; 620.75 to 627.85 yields 0.92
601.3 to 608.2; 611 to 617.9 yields 0.93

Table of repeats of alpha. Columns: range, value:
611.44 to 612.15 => 10.4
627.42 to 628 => 10.3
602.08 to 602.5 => 10.4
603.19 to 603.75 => 10.8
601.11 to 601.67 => 9.87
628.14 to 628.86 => 10.1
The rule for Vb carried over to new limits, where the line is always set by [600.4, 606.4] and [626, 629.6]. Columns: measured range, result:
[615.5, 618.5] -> 0.18 nm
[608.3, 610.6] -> 0.12 nm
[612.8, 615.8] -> -0.05 nm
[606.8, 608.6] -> -0.11 nm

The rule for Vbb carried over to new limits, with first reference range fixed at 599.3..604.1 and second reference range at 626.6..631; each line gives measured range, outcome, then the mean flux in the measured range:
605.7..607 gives -0.138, 11.6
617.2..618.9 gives 0.024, 9.97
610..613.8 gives -0.009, 10.3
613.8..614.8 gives -0.058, 10.8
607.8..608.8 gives -0.040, 10.6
